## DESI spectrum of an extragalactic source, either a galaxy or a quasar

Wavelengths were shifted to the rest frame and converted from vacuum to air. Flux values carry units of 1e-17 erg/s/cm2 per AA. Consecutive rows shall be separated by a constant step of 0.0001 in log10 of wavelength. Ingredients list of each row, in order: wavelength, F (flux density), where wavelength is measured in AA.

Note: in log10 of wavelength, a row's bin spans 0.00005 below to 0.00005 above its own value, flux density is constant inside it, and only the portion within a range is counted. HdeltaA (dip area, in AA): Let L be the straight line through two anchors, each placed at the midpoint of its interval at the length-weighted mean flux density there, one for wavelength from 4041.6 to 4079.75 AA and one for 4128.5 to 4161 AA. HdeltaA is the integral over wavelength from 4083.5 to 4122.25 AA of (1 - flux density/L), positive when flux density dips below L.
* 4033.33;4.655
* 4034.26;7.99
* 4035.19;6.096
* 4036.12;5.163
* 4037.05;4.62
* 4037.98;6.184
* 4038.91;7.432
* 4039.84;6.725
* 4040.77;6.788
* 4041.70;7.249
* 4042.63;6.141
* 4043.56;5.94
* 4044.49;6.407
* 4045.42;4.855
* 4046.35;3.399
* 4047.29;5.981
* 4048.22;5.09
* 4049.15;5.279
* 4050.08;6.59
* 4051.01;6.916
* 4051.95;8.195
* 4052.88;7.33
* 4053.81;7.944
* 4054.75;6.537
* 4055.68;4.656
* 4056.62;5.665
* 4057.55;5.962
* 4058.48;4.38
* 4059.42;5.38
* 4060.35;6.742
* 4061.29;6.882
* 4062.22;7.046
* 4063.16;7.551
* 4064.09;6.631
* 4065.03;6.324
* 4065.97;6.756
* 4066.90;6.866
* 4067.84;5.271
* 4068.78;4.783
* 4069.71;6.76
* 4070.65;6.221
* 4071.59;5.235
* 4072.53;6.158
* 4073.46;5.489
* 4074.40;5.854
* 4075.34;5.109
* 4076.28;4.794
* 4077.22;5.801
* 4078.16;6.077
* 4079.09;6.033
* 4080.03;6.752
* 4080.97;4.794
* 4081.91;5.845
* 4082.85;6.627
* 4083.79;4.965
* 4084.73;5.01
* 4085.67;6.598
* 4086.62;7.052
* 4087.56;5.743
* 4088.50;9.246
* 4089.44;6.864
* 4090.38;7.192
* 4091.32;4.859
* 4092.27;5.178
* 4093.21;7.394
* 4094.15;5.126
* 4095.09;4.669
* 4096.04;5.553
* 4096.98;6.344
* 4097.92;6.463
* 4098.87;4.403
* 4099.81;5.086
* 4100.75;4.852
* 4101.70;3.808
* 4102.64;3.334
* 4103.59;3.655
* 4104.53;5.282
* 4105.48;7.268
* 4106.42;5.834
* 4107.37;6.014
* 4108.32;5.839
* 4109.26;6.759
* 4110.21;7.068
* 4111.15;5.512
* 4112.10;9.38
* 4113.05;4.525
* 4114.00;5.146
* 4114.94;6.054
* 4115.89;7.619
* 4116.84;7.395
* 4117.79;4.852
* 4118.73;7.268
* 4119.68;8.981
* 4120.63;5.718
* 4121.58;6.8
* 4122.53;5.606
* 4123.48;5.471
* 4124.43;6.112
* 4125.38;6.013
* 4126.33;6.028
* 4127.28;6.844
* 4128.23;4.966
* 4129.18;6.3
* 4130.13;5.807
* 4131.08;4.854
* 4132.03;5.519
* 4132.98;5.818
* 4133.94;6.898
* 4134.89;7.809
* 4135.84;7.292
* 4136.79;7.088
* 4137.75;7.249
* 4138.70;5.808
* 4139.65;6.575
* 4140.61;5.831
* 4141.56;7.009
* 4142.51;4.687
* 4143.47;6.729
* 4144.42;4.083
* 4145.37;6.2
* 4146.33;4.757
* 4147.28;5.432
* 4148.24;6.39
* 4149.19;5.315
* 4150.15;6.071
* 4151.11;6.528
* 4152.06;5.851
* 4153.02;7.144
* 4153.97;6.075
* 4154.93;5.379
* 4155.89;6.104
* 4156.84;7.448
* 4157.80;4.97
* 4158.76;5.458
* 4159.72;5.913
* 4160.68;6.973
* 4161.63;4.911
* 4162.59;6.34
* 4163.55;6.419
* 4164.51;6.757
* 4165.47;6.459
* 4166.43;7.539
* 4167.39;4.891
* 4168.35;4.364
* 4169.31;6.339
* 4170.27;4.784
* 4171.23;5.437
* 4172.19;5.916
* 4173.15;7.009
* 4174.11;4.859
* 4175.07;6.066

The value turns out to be 0.3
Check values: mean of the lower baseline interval 6.05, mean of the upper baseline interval 6.09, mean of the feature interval 6.02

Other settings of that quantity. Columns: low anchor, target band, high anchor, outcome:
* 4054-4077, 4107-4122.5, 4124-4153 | -1.25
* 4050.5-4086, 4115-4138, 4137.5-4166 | -1.40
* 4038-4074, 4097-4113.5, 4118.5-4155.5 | 1.48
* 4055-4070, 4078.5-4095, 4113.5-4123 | 0.36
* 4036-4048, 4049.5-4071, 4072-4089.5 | -1.57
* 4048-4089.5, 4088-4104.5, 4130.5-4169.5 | 1.66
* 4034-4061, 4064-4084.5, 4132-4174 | 0.87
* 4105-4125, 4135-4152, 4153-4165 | 0.36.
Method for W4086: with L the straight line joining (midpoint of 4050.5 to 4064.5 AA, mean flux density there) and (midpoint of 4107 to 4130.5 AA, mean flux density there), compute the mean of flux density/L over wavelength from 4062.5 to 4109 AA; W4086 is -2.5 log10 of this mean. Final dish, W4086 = 0.11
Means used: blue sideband 6.52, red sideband 6.33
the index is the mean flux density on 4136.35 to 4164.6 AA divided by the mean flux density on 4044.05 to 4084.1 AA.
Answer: 1.01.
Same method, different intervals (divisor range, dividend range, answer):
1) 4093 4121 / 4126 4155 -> 1.03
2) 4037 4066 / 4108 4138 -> 1.02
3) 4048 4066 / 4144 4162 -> 0.91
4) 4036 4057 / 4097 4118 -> 0.94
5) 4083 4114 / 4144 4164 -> 1.01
